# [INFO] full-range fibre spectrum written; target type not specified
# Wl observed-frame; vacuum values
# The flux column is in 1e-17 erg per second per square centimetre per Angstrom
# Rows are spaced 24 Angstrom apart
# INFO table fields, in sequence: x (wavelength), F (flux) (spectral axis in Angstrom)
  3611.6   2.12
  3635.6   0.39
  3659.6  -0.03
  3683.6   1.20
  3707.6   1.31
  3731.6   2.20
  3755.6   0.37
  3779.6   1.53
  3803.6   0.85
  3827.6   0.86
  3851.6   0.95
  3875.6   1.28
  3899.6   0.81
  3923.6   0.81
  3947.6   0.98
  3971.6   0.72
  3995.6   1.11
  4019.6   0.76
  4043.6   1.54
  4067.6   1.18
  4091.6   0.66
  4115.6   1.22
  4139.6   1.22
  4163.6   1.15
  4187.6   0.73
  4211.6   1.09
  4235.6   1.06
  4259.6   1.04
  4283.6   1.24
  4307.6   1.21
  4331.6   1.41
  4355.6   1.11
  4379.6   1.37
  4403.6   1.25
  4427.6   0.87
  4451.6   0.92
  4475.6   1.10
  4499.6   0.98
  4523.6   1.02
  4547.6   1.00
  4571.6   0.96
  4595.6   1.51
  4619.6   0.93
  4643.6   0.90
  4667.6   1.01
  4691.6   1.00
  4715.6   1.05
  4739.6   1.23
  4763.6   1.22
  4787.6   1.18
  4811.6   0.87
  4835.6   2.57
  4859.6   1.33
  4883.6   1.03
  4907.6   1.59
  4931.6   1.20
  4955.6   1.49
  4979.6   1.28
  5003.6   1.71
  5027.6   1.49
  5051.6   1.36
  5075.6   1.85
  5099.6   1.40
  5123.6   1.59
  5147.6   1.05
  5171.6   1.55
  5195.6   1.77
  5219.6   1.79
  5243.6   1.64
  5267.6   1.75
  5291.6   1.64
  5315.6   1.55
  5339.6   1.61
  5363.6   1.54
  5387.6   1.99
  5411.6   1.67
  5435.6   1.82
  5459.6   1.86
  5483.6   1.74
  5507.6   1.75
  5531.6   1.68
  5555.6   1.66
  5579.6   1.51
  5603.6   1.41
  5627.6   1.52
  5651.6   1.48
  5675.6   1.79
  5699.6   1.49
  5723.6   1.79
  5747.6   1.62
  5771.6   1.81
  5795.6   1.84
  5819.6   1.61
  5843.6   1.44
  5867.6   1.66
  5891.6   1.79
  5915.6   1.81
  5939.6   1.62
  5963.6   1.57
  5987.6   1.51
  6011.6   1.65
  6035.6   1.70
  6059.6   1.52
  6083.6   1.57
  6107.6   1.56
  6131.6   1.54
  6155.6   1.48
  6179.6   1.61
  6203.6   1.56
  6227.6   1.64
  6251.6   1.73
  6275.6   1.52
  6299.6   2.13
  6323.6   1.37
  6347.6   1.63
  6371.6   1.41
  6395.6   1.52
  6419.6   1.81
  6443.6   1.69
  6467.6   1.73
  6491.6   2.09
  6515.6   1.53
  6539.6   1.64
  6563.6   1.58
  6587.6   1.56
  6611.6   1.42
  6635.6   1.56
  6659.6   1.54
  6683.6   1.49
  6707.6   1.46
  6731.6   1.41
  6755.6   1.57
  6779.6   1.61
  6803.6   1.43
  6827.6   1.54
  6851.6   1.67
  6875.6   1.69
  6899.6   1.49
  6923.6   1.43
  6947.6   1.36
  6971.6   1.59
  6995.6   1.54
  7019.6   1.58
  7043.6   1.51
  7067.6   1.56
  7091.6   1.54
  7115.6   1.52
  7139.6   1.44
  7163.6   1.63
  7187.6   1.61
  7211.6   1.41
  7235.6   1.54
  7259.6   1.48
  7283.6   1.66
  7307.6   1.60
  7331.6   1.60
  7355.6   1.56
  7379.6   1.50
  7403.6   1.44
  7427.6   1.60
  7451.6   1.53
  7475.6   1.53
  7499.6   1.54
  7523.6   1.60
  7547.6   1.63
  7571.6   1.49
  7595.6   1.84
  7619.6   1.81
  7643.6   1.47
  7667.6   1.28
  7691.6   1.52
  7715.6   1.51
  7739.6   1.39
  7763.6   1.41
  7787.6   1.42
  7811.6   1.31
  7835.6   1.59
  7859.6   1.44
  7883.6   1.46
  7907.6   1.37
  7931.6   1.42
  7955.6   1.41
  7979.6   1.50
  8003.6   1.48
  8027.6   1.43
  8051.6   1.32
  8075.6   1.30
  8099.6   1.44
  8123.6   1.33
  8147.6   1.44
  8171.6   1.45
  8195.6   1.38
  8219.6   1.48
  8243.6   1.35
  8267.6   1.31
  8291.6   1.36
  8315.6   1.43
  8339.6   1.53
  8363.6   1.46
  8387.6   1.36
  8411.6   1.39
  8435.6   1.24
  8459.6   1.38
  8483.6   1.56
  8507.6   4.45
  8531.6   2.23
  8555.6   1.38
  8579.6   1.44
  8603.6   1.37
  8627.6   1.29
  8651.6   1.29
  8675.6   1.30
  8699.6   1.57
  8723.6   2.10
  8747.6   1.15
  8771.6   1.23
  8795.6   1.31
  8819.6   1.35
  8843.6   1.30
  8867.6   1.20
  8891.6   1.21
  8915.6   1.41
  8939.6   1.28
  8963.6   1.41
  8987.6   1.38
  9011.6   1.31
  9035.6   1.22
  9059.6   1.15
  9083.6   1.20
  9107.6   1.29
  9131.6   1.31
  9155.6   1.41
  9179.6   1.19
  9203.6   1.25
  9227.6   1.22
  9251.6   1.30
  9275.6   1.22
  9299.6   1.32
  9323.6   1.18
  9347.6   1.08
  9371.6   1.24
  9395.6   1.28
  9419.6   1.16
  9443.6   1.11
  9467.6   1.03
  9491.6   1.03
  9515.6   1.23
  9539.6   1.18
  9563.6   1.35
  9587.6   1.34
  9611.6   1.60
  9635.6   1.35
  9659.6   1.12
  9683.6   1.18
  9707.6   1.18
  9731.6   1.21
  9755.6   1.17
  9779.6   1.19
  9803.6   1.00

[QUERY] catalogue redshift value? 0.30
